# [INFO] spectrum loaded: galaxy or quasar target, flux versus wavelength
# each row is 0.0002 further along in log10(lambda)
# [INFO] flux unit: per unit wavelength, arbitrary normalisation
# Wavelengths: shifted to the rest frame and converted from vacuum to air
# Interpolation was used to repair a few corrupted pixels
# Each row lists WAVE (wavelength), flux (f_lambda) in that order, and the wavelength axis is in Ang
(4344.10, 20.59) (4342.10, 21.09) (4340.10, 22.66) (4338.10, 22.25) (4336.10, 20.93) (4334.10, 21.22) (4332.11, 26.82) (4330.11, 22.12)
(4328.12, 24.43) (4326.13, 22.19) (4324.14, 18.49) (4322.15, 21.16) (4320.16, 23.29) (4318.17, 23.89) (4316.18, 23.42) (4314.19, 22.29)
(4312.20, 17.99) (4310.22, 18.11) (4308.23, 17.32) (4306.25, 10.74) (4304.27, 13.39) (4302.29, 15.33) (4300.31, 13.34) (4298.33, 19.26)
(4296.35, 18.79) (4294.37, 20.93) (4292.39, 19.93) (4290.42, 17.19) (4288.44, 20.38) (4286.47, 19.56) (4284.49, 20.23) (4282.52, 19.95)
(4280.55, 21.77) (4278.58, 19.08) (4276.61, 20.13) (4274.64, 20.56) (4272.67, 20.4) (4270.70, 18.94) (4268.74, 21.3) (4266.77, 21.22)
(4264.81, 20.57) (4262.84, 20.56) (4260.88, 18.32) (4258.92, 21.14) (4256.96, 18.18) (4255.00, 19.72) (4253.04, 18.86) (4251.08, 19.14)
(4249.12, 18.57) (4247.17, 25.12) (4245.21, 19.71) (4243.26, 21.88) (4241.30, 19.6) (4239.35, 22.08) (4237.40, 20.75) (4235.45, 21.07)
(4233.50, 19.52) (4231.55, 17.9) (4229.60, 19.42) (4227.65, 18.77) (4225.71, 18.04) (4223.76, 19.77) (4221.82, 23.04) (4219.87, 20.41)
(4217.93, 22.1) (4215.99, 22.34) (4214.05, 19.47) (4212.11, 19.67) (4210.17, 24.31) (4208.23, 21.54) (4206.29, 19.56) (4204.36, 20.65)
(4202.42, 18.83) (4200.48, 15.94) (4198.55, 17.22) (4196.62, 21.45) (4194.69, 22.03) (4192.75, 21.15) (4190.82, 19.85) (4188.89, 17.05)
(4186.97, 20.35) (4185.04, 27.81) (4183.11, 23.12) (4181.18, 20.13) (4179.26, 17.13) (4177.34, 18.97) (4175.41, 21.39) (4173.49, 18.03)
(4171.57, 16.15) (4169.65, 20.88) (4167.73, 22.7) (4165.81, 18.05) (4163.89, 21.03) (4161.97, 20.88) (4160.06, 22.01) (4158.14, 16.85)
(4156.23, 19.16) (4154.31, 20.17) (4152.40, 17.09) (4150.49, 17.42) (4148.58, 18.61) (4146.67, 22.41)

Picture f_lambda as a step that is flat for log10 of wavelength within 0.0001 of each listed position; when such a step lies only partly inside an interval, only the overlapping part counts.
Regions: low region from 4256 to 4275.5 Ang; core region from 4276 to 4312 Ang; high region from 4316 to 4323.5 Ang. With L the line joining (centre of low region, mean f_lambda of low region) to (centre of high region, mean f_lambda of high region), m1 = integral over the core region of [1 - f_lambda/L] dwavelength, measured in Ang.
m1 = 5.6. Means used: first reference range 20.1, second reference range 22.7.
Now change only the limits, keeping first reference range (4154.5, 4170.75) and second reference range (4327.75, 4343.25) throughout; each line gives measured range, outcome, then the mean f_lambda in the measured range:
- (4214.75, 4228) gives 0.17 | 20.7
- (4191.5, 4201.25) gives 0.47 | 19.6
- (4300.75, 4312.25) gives 3.64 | 15.2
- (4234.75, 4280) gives 2.48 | 20.3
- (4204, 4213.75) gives -0.12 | 21.1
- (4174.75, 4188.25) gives -0.49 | 21.2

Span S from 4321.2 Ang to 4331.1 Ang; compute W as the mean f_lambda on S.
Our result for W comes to 21.7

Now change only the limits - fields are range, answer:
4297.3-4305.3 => 15.3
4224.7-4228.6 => 18.4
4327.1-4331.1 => 23.3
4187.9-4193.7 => 19.4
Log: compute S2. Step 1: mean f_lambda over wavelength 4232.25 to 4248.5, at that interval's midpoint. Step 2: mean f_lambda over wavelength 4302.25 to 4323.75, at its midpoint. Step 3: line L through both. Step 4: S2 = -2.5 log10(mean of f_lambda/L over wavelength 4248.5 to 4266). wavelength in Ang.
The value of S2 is 0.06 mag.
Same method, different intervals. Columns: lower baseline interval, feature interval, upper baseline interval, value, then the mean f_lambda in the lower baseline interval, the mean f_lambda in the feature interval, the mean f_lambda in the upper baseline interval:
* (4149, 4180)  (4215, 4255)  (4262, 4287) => -0.024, 19.2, 20.4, 20.3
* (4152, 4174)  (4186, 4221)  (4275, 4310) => -0.064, 19.5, 20.2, 18.1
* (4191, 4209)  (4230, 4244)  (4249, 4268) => -0.033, 19.8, 20.3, 19.7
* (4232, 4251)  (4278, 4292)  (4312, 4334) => 0.100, 20.8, 19.8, 22.5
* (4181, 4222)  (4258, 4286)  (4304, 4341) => 0.027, 20.8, 20.3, 20.8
